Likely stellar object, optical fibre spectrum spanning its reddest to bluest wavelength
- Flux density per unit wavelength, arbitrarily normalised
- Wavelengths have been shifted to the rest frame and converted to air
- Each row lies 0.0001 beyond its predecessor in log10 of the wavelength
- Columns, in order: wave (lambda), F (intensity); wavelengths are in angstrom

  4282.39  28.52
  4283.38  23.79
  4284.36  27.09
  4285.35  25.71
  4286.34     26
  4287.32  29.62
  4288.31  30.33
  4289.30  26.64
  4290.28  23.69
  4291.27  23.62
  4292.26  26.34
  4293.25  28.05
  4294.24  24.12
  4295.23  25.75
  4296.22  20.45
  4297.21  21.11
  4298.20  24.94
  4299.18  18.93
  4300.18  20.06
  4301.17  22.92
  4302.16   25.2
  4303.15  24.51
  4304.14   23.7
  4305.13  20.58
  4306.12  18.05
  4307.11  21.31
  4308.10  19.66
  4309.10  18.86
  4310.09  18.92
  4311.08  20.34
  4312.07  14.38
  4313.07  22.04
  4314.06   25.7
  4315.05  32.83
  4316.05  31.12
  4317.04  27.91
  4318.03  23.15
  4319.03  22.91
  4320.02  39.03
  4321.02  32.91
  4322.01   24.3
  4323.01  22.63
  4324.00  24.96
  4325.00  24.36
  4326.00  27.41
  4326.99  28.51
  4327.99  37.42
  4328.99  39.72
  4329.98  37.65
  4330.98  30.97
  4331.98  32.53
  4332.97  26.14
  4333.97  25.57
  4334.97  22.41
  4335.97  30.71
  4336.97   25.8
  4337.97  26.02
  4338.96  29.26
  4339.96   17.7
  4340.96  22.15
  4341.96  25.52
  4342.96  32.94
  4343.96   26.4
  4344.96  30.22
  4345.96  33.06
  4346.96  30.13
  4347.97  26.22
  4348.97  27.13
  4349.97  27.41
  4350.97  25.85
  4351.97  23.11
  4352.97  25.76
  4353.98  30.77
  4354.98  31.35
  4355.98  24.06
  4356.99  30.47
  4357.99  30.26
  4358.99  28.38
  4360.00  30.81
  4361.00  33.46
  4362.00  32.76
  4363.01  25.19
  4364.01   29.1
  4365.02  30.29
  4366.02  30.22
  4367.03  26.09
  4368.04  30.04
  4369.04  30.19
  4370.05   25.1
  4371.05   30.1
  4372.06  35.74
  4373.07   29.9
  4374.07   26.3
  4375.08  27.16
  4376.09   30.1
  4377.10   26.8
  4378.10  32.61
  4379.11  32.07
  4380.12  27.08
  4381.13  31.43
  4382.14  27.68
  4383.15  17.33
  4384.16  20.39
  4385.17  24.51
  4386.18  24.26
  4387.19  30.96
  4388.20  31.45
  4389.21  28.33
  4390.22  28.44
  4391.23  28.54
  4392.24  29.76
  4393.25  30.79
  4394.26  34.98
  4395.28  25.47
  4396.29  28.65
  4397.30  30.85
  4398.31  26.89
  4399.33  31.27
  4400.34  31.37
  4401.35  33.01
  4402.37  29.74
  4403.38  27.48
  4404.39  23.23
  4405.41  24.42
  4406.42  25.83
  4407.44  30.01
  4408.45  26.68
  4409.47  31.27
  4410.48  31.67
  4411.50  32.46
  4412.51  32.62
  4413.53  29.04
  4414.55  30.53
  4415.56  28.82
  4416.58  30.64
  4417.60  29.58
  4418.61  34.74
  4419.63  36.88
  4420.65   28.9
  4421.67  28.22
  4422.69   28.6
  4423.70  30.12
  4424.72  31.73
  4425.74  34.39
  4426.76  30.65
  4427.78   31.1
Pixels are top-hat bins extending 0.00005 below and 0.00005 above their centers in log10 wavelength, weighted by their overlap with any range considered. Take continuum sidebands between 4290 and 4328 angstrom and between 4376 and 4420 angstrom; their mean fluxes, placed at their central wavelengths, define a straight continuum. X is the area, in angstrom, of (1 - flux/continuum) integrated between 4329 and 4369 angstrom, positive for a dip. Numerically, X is -3.1 angstrom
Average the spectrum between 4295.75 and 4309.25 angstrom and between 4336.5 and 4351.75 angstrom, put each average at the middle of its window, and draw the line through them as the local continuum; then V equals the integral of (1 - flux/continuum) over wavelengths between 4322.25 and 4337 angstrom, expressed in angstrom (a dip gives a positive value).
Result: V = -2.4 angstrom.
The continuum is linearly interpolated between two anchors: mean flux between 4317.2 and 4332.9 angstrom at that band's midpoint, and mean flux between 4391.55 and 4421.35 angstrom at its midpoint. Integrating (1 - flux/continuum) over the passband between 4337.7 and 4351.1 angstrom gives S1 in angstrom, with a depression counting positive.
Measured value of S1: 1.2 angstrom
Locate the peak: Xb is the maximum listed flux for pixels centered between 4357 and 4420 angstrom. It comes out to 36.88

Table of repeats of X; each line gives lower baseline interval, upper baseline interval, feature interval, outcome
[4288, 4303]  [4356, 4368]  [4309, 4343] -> -0.56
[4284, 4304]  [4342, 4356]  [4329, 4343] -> -0.21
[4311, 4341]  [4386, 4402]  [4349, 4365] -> -0.01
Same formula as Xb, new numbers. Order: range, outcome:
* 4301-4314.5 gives 25.7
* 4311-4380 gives 39.72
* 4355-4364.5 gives 33.46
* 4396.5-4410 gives 33.01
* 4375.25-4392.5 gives 32.61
